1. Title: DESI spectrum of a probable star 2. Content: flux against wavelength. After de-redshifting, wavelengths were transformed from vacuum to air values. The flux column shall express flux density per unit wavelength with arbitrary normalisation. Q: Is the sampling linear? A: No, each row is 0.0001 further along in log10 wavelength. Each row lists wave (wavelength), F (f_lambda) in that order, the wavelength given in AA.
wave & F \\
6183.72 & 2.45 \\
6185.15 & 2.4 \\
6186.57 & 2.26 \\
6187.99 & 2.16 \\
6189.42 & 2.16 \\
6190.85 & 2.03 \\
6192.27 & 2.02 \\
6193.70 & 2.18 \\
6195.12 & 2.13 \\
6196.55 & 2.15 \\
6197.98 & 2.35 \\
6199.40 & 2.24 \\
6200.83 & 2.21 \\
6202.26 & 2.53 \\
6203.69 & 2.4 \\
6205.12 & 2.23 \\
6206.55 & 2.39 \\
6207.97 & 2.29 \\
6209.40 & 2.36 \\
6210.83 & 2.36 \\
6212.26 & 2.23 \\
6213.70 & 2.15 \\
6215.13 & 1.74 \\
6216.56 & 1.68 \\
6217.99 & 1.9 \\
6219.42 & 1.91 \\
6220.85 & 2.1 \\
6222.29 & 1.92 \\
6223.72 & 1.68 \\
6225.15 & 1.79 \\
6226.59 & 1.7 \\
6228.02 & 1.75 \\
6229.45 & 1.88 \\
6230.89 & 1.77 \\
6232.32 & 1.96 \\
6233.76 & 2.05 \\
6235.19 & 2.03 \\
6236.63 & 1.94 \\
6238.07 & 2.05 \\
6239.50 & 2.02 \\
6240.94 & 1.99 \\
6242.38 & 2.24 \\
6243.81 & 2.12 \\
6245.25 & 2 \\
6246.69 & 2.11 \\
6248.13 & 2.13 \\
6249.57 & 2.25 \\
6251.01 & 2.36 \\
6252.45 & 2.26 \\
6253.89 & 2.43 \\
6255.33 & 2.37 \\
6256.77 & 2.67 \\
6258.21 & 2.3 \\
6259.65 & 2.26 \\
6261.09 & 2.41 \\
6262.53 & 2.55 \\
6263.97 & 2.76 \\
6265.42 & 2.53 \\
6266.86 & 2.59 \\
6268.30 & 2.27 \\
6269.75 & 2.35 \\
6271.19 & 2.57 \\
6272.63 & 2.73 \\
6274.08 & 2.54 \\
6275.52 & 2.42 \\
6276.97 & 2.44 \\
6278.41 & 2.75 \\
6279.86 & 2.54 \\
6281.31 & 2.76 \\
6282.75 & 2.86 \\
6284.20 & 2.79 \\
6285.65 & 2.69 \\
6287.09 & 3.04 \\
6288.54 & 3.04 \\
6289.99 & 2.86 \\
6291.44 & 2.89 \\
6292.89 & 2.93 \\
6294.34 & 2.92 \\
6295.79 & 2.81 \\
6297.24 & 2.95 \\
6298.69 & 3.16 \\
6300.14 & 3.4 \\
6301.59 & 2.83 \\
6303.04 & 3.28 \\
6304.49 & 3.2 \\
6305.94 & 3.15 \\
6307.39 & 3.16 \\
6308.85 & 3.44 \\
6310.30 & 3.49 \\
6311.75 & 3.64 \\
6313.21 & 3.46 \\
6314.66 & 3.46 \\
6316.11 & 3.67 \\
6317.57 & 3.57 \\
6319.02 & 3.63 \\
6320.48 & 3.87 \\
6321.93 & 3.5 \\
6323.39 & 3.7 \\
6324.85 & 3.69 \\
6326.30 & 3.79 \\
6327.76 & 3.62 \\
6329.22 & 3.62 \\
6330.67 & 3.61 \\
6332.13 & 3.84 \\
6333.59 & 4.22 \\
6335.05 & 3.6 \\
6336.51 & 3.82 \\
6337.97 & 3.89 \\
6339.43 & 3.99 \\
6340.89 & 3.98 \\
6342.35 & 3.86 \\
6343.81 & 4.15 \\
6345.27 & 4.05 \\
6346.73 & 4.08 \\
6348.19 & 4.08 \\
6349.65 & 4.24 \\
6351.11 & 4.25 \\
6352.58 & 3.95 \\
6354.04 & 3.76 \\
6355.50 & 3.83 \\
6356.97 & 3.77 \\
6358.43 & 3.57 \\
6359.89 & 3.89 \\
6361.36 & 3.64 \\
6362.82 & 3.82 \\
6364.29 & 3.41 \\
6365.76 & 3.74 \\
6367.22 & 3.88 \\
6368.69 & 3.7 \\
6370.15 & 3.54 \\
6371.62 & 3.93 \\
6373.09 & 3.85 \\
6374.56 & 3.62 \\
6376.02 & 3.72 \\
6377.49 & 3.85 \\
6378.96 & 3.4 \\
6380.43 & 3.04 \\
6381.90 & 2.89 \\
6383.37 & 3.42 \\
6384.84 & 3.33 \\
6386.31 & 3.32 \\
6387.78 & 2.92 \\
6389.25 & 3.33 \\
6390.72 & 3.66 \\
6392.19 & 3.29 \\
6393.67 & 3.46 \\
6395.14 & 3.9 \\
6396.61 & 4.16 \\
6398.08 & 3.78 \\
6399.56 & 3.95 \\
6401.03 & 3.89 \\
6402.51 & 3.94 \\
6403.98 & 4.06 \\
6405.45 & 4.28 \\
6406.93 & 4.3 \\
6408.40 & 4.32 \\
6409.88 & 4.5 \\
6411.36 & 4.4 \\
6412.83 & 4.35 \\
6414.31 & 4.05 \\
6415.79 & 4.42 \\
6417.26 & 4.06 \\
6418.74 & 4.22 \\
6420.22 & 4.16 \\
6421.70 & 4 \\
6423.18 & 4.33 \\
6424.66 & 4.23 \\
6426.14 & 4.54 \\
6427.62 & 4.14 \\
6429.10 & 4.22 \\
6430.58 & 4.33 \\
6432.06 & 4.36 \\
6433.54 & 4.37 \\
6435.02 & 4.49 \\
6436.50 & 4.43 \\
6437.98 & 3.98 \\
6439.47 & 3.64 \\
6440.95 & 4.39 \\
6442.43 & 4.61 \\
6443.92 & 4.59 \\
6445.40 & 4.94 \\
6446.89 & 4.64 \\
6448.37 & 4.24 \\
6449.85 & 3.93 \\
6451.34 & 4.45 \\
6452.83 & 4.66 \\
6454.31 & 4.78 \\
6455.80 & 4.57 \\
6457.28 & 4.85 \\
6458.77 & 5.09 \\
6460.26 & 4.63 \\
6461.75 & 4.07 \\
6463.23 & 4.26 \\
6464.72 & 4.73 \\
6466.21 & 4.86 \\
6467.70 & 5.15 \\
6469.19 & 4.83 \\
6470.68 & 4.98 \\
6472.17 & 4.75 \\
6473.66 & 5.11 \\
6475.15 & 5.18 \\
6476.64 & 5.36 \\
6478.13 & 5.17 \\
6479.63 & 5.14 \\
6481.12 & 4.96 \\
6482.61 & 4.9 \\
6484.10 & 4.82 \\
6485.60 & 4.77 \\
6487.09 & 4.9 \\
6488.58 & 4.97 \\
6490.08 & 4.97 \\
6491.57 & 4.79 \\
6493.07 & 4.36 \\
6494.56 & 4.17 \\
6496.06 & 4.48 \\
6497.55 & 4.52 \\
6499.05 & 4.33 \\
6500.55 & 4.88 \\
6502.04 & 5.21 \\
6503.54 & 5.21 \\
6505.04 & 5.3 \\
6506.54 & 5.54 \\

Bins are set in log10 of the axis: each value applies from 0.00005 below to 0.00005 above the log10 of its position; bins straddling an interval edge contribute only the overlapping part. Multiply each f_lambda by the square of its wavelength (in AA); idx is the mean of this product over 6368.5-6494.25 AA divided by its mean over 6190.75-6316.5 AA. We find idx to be 1.83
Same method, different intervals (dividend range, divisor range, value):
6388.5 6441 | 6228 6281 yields 1.88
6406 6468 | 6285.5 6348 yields 1.31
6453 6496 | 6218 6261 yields 2.50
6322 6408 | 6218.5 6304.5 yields 1.60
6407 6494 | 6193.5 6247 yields 2.38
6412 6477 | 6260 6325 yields 1.57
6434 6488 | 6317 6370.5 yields 1.27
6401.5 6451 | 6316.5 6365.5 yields 1.15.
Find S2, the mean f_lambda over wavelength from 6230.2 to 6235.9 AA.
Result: 1.96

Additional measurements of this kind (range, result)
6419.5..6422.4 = 4.08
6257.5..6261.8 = 2.32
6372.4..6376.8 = 3.73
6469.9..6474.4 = 4.95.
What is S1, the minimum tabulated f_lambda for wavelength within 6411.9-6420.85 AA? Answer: 4.05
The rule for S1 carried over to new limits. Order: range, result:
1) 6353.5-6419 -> 2.89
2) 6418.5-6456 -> 3.64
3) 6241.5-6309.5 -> 2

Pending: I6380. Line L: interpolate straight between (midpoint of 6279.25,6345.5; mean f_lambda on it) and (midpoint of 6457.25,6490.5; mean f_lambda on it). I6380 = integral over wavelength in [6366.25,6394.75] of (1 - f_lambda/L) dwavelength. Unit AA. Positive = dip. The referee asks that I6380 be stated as 3.8 AA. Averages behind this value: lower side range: 3.4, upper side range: 4.89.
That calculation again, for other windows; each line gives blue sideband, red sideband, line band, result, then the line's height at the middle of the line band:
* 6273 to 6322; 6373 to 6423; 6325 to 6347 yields -3.2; 3.37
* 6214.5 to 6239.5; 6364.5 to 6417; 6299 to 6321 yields -4.4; 2.84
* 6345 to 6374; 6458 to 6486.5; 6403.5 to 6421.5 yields 0.3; 4.33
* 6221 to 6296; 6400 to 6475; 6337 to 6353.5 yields -3.3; 3.36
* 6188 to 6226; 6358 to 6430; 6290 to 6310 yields -0.7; 2.98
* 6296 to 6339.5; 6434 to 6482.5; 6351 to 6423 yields 5.0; 4.09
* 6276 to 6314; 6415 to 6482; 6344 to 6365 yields -1.6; 3.61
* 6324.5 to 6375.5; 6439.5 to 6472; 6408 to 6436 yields 0.5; 4.36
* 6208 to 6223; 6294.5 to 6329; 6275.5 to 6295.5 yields 1.6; 3.04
